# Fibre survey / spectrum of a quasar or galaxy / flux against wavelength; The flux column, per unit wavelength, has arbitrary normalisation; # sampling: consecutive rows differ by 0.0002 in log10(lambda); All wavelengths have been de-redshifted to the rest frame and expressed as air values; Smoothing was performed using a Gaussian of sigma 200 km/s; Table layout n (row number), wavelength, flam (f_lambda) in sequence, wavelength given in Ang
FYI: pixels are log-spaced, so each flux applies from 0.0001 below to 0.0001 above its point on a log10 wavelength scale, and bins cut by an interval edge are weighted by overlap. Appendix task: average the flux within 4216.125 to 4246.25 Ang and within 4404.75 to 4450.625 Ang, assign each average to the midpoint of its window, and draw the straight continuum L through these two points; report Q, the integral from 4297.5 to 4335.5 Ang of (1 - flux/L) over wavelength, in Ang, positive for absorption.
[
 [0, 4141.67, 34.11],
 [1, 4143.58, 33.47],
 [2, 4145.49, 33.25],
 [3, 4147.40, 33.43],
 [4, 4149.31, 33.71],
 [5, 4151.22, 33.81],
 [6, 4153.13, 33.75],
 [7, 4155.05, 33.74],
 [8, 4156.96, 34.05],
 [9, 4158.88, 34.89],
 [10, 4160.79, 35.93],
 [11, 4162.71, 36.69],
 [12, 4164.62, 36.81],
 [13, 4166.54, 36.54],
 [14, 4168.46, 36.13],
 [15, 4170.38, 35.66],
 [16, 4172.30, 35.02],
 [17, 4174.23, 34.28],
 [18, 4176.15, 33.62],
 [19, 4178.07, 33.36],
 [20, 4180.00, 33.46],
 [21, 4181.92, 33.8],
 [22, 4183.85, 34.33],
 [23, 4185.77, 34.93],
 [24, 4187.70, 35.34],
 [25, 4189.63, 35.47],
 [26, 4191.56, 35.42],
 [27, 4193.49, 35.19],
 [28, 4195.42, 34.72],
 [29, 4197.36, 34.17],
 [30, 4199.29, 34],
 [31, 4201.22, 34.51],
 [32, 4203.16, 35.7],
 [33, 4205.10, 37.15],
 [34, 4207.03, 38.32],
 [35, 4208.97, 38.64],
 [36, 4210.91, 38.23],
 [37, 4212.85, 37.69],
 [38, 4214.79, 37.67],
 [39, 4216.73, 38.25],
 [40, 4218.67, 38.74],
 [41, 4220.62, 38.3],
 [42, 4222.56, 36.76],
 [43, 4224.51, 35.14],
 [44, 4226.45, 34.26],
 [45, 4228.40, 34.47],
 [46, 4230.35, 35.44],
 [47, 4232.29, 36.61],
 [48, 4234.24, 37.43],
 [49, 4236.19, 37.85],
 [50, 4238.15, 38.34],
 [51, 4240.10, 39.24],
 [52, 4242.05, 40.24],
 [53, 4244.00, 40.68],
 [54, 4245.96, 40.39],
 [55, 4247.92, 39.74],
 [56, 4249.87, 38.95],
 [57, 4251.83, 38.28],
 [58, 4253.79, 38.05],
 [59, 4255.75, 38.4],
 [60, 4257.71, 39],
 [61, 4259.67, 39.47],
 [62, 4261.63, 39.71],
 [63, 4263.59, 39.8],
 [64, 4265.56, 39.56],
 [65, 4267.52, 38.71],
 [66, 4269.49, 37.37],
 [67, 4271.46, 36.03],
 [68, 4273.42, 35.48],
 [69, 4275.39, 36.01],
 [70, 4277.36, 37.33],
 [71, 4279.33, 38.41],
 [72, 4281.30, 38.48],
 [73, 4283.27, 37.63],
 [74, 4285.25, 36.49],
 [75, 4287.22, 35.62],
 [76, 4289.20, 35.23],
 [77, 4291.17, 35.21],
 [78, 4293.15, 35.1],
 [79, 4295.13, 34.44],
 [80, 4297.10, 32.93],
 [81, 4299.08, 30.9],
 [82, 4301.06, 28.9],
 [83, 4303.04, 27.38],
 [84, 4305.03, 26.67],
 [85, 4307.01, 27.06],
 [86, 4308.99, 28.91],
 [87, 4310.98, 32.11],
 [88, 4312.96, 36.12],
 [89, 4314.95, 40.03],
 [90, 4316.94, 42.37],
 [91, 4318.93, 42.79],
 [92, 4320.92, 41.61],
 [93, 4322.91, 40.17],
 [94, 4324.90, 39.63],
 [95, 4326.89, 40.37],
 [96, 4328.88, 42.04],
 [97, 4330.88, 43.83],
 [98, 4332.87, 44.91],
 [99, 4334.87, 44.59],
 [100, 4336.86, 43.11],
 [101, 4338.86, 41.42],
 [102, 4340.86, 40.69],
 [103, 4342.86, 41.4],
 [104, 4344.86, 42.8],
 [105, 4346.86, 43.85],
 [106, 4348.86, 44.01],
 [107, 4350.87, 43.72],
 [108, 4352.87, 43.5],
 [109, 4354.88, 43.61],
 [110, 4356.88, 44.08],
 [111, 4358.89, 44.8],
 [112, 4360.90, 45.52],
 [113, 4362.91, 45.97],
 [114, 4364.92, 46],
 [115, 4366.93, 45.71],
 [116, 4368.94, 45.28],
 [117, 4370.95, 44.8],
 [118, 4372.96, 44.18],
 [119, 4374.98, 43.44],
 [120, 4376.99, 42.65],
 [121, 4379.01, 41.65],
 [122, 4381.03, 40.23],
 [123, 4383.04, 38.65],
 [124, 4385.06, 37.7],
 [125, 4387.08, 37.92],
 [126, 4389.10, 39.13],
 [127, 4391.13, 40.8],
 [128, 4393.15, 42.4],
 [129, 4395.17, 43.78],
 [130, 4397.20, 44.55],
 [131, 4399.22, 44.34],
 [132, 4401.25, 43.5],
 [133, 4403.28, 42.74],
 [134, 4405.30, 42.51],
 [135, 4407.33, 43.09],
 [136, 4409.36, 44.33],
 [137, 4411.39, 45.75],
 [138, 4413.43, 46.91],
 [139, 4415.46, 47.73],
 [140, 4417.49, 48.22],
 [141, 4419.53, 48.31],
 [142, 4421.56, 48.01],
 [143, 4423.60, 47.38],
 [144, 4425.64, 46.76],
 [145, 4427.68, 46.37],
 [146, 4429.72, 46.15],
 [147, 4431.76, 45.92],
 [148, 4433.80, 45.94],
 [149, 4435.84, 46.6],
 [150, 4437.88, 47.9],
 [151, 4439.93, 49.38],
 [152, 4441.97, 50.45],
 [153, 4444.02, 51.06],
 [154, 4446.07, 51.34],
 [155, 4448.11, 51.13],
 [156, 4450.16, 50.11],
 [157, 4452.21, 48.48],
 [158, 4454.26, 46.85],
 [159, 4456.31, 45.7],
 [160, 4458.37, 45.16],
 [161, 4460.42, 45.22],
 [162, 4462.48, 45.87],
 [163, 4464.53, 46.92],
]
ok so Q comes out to 4.7 Ang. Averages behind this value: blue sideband 37.6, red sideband 47.5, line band 36.7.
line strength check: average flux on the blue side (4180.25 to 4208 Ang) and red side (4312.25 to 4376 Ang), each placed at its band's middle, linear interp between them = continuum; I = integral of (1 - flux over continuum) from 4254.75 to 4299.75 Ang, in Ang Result 2.98 Ang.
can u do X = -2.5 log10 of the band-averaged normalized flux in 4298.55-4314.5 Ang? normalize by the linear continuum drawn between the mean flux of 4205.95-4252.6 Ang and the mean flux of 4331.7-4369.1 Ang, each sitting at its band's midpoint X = 0.36 mag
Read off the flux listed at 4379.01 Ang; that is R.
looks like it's 41.65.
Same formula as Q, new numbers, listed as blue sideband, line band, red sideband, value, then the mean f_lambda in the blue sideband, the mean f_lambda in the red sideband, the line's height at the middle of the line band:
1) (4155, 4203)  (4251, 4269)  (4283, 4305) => -2.8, 34.9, 33.2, 33.7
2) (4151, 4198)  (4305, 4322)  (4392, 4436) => 2.2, 34.9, 45.5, 41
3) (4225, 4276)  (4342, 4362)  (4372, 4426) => -0.9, 38.1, 43.5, 41.8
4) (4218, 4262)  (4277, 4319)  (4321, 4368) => 6.8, 38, 43.3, 40.9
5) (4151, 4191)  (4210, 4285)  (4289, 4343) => -3.9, 34.9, 37.1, 36.1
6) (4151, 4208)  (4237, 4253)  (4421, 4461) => -0.5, 35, 47.8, 38.2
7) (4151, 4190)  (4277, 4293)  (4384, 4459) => 1.3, 34.8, 45.8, 39.8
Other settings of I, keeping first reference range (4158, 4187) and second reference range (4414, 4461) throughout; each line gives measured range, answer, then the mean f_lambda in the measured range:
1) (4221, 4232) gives 0.6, 35.5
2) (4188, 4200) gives 0.4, 34.9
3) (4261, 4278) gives 0.8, 37.7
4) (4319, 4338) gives 0.1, 42.3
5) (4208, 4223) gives -0.4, 38.1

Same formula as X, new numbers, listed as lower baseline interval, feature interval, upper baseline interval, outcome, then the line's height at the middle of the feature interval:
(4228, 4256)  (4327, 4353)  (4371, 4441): -0.03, 41.9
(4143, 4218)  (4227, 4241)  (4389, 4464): 0.02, 37.7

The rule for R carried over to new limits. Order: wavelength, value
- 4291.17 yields 35.21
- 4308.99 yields 28.91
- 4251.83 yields 38.28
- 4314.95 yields 40.03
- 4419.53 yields 48.31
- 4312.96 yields 36.12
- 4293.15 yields 35.1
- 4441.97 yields 50.45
